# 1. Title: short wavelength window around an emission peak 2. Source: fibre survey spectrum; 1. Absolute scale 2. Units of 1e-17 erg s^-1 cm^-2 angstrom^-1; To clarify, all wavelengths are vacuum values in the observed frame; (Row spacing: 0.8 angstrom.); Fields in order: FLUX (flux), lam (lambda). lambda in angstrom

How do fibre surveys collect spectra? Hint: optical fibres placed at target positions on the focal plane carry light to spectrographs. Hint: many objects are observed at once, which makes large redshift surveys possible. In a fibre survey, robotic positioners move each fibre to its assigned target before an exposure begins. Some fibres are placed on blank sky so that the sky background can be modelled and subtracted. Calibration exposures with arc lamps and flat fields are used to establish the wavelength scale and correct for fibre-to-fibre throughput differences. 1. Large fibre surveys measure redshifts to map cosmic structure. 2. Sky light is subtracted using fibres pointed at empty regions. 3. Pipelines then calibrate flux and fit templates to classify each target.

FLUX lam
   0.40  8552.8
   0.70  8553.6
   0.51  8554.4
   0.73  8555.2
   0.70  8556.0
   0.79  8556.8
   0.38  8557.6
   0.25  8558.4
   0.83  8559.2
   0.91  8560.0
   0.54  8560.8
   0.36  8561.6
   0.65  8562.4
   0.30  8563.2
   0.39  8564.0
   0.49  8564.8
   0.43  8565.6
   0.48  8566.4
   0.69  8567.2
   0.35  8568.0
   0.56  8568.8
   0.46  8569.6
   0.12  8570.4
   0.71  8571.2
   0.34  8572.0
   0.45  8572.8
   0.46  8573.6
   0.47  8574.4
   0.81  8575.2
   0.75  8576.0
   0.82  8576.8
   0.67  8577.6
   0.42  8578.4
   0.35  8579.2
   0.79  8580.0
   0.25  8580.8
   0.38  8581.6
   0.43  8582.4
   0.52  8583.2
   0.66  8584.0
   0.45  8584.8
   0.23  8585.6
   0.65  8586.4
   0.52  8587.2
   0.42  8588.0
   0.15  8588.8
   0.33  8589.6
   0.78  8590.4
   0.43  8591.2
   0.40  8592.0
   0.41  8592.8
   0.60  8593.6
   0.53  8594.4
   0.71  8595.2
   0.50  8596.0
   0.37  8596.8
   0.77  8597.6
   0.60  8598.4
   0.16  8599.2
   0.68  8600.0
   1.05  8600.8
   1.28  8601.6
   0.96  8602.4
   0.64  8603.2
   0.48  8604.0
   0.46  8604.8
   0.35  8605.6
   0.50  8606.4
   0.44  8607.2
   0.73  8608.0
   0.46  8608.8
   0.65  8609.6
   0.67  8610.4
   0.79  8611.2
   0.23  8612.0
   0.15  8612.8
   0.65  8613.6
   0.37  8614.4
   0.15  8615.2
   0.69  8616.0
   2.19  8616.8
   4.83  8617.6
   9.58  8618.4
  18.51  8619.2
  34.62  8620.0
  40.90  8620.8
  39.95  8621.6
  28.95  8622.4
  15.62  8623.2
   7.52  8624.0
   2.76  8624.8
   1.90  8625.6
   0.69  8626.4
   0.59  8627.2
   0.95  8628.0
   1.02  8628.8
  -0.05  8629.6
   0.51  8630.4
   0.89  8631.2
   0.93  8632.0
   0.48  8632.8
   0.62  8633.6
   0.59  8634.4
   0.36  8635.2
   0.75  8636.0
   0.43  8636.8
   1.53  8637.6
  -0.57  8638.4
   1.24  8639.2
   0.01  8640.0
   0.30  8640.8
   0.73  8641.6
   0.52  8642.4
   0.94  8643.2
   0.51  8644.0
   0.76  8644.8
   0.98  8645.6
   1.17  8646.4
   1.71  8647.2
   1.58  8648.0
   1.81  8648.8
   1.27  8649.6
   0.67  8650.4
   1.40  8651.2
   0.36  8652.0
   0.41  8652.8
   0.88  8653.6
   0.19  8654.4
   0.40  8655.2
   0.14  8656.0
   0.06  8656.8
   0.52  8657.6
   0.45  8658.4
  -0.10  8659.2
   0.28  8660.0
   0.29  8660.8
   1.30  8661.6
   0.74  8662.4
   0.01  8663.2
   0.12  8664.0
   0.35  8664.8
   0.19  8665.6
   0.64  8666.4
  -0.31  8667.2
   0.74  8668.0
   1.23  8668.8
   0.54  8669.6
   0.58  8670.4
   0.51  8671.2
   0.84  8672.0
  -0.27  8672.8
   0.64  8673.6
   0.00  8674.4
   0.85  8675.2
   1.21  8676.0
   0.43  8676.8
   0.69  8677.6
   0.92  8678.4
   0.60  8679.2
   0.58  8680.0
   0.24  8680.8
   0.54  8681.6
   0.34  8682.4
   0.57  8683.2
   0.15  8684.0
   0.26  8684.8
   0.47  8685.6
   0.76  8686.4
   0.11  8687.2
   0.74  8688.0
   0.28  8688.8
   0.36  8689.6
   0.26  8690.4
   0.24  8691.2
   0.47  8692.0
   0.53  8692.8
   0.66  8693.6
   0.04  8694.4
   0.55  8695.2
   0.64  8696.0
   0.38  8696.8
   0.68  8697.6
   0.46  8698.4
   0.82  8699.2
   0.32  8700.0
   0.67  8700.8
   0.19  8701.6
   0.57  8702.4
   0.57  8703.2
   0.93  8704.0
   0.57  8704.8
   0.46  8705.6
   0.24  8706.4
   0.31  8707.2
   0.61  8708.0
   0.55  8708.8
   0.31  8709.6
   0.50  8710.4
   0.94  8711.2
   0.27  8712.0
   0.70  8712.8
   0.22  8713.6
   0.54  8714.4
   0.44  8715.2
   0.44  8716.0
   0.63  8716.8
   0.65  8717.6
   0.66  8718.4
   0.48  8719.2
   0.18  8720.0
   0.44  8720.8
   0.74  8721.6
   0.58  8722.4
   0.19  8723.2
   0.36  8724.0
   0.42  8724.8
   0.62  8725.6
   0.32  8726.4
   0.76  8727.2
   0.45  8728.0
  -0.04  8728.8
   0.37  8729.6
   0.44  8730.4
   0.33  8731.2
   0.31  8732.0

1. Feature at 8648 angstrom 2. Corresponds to [N II]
